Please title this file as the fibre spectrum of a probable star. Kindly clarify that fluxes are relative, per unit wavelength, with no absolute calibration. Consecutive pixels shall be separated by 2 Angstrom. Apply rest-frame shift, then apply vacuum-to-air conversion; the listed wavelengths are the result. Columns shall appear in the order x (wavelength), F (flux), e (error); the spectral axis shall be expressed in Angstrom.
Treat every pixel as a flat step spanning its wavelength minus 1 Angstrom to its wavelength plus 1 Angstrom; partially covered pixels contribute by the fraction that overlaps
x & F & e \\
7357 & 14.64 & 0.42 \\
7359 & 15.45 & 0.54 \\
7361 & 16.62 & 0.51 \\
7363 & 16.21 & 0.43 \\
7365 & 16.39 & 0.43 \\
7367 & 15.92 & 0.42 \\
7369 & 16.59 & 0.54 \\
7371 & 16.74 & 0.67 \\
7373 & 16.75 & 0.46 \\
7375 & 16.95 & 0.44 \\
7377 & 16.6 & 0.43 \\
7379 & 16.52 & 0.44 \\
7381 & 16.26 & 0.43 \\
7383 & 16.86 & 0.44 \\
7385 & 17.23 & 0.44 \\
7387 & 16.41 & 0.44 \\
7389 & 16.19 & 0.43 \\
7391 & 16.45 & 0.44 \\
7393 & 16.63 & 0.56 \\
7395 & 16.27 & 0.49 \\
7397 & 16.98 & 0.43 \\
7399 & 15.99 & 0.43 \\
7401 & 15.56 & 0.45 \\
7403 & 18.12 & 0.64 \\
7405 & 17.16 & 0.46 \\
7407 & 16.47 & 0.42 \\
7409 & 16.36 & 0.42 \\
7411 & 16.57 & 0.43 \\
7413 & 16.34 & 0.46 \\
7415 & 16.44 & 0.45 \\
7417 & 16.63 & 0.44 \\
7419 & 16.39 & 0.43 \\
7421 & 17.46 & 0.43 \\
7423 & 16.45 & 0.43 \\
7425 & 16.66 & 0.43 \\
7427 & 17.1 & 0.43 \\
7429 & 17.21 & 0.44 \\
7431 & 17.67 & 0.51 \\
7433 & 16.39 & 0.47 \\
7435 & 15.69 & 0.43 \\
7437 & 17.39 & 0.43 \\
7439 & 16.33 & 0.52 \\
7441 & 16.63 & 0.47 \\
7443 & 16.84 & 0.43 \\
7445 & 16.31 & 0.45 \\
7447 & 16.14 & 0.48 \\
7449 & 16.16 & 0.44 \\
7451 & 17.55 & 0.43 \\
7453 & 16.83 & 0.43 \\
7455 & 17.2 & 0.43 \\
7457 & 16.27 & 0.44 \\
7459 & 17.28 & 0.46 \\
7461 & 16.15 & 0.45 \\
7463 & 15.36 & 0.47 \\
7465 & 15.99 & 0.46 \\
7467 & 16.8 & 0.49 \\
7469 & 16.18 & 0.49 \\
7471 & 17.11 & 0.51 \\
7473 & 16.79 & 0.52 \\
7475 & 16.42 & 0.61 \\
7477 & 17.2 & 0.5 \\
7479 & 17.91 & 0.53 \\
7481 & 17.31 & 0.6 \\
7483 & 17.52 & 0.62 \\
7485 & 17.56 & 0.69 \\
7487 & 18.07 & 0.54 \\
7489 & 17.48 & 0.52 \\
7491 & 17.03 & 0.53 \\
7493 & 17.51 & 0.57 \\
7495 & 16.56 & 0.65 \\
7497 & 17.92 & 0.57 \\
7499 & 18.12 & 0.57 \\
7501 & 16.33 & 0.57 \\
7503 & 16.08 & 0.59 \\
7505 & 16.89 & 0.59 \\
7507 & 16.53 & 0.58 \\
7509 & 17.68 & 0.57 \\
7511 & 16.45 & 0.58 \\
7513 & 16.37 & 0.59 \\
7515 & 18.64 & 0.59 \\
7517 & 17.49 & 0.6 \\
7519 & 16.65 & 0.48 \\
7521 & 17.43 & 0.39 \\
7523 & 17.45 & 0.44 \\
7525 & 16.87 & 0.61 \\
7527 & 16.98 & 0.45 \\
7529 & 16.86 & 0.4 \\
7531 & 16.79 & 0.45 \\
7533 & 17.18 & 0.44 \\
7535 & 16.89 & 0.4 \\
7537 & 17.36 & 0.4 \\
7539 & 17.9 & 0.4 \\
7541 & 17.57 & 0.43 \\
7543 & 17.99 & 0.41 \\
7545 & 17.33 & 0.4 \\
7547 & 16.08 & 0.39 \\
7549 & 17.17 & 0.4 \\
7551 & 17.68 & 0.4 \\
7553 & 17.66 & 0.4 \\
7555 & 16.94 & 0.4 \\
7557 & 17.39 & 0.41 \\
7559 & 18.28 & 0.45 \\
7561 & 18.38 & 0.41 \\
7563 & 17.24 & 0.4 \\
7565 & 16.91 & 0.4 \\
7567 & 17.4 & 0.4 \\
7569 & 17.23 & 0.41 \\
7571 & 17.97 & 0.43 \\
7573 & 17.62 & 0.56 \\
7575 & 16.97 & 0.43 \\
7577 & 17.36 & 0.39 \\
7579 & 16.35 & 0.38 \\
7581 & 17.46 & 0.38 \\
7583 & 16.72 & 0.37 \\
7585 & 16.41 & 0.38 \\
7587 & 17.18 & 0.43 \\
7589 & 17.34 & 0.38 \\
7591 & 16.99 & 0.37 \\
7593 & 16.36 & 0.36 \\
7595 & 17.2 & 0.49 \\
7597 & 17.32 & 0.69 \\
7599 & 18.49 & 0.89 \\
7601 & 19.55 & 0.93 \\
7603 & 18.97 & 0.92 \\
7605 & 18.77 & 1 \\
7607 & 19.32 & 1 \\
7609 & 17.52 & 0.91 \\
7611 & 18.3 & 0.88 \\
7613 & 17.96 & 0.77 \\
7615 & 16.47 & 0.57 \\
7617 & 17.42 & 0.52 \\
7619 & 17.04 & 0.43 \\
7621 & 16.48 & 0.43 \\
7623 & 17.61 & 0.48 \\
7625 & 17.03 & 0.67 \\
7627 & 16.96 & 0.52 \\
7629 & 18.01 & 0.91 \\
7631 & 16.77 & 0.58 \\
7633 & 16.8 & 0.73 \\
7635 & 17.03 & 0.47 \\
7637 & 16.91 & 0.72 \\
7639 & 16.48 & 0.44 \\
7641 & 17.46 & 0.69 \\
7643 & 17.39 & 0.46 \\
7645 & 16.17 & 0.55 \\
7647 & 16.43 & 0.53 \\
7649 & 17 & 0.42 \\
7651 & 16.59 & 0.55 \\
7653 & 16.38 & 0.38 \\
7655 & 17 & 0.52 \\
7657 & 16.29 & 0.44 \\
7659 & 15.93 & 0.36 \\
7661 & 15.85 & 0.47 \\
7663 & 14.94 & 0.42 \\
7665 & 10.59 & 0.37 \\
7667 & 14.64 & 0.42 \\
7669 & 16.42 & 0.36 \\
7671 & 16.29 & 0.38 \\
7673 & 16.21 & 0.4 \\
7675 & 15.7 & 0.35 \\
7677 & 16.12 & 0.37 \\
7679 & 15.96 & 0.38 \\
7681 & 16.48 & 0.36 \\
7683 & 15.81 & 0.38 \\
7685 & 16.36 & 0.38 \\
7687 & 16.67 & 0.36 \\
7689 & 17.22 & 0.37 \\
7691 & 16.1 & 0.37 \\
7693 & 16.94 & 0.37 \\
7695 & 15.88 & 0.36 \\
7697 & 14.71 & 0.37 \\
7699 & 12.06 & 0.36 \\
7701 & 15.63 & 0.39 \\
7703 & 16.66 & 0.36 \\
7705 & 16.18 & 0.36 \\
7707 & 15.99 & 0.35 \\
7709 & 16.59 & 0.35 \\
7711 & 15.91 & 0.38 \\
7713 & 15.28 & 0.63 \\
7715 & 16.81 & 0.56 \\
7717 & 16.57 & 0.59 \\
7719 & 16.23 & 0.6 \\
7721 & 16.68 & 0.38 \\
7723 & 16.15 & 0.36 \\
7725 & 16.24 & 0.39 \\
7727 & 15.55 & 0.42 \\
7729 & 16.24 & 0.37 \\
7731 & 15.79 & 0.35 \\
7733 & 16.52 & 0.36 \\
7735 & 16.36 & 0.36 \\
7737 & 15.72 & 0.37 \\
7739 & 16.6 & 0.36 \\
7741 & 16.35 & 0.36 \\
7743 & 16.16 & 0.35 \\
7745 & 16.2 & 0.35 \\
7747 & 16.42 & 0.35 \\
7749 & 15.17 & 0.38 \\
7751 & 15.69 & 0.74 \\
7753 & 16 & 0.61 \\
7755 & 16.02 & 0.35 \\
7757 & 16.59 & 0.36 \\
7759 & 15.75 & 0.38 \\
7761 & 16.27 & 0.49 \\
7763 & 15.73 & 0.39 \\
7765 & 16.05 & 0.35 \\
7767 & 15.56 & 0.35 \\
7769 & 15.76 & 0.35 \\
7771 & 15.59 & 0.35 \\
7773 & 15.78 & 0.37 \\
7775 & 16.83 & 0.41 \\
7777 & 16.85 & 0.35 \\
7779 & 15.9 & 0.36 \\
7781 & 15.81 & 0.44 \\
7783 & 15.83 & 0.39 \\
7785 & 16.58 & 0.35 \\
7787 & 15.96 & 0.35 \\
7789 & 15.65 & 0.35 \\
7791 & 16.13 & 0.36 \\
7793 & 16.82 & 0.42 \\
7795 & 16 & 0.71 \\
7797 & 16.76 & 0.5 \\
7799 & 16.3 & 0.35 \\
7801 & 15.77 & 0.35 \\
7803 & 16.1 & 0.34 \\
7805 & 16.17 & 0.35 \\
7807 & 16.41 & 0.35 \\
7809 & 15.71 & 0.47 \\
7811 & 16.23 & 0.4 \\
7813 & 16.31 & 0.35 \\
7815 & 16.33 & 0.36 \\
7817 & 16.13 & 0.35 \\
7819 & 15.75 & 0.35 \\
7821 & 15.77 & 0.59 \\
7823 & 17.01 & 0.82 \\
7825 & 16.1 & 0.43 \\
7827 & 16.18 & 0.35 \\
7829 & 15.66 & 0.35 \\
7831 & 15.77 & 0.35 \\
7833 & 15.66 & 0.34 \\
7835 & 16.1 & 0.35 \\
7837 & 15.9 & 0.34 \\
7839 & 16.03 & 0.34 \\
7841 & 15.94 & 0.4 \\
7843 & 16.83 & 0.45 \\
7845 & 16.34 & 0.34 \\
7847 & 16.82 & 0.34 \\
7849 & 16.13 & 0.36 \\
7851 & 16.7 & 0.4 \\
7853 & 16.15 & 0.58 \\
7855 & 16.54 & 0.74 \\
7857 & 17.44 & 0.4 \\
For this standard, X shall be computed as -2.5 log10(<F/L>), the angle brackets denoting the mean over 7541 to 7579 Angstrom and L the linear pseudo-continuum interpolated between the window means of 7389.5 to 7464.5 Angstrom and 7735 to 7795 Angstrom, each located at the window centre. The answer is -0.064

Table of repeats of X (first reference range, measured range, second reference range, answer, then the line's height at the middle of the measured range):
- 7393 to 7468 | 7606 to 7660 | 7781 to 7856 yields -0.04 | 16.4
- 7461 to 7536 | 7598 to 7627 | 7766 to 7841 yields -0.08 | 16.7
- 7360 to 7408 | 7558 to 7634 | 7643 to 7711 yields -0.09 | 16.1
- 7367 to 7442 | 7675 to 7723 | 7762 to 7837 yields 0.01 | 16.2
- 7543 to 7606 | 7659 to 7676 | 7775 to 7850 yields 0.12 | 16.9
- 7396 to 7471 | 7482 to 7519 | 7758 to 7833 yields -0.04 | 16.5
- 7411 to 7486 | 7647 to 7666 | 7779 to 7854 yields 0.05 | 16.4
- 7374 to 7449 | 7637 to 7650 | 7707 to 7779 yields -0.04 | 16.3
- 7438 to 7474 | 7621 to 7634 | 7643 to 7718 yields -0.07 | 16.1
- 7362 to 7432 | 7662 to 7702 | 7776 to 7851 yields 0.05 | 16.3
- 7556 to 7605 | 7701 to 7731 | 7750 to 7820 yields 0.02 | 16.6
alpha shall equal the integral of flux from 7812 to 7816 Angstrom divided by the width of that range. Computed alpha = 16.3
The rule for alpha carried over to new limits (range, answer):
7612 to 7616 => 17.2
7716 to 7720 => 16.4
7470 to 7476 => 16.8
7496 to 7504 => 17.1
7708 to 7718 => 16.2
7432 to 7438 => 16.5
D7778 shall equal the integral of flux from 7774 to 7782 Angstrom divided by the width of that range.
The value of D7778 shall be 16.3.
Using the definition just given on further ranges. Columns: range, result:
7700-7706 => 16.2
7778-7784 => 15.8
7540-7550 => 17.2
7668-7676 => 16.2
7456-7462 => 16.6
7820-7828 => 16.3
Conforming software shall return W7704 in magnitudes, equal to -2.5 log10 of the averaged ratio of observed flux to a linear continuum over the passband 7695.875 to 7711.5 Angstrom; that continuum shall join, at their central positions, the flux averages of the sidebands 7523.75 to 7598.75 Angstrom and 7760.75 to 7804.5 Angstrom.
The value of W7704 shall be 0.07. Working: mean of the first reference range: 17.2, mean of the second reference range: 16.1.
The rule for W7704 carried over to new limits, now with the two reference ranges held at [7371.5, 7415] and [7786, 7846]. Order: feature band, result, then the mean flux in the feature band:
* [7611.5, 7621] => -0.06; 17.2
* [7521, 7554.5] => -0.05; 17.2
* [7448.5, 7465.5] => 0.00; 16.6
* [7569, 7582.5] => -0.06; 17.3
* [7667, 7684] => 0.02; 16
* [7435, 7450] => 0.00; 16.5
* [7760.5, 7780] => 0.01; 16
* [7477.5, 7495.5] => -0.06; 17.5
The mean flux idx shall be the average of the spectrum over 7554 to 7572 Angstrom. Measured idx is 17.5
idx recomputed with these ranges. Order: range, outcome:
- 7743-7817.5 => 16.1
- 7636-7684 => 16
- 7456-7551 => 17.1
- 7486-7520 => 17.2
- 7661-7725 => 15.8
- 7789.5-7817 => 16.2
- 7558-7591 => 17.3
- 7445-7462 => 16.7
